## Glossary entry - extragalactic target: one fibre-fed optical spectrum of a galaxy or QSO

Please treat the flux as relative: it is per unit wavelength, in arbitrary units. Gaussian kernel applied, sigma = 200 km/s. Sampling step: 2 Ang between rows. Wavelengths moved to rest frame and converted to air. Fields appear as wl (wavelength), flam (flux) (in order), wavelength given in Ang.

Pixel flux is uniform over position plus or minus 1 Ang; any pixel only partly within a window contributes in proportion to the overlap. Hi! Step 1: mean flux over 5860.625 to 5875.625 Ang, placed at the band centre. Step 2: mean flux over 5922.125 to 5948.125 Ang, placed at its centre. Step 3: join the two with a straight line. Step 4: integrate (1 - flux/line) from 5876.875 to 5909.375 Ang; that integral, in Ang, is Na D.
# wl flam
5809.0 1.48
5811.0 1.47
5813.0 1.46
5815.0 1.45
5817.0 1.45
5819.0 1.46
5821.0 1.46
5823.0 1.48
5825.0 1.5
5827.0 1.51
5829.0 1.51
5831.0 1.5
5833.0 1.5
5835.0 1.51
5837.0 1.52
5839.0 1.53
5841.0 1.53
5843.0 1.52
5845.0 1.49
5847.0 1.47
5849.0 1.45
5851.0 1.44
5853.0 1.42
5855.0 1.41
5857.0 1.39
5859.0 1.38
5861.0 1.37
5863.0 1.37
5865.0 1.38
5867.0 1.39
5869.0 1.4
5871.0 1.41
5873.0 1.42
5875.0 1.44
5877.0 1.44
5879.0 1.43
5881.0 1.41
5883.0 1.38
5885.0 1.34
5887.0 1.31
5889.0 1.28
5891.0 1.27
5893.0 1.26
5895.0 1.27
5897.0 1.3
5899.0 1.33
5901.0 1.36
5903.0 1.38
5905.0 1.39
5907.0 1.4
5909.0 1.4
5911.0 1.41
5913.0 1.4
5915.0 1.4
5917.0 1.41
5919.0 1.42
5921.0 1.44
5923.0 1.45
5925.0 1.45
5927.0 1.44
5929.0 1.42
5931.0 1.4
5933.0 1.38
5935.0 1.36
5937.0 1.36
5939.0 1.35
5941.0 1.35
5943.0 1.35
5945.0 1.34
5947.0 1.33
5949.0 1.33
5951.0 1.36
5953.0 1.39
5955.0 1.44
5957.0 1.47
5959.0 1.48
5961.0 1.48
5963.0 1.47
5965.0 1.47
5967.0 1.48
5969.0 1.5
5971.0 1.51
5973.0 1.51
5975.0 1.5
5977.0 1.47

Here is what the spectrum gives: 1.1 Ang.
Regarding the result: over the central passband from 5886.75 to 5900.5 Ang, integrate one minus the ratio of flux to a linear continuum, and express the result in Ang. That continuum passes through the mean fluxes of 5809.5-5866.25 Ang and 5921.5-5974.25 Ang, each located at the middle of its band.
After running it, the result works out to 1.4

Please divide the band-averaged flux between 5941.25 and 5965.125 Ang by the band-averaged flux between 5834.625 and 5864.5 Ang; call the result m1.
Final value 1.0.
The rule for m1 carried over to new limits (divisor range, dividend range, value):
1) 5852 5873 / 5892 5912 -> 0.97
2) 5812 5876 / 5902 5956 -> 0.96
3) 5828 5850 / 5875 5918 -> 0.91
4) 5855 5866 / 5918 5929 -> 1.04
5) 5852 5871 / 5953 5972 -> 1.06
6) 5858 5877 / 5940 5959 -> 0.99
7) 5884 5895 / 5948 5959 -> 1.09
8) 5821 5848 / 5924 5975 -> 0.94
